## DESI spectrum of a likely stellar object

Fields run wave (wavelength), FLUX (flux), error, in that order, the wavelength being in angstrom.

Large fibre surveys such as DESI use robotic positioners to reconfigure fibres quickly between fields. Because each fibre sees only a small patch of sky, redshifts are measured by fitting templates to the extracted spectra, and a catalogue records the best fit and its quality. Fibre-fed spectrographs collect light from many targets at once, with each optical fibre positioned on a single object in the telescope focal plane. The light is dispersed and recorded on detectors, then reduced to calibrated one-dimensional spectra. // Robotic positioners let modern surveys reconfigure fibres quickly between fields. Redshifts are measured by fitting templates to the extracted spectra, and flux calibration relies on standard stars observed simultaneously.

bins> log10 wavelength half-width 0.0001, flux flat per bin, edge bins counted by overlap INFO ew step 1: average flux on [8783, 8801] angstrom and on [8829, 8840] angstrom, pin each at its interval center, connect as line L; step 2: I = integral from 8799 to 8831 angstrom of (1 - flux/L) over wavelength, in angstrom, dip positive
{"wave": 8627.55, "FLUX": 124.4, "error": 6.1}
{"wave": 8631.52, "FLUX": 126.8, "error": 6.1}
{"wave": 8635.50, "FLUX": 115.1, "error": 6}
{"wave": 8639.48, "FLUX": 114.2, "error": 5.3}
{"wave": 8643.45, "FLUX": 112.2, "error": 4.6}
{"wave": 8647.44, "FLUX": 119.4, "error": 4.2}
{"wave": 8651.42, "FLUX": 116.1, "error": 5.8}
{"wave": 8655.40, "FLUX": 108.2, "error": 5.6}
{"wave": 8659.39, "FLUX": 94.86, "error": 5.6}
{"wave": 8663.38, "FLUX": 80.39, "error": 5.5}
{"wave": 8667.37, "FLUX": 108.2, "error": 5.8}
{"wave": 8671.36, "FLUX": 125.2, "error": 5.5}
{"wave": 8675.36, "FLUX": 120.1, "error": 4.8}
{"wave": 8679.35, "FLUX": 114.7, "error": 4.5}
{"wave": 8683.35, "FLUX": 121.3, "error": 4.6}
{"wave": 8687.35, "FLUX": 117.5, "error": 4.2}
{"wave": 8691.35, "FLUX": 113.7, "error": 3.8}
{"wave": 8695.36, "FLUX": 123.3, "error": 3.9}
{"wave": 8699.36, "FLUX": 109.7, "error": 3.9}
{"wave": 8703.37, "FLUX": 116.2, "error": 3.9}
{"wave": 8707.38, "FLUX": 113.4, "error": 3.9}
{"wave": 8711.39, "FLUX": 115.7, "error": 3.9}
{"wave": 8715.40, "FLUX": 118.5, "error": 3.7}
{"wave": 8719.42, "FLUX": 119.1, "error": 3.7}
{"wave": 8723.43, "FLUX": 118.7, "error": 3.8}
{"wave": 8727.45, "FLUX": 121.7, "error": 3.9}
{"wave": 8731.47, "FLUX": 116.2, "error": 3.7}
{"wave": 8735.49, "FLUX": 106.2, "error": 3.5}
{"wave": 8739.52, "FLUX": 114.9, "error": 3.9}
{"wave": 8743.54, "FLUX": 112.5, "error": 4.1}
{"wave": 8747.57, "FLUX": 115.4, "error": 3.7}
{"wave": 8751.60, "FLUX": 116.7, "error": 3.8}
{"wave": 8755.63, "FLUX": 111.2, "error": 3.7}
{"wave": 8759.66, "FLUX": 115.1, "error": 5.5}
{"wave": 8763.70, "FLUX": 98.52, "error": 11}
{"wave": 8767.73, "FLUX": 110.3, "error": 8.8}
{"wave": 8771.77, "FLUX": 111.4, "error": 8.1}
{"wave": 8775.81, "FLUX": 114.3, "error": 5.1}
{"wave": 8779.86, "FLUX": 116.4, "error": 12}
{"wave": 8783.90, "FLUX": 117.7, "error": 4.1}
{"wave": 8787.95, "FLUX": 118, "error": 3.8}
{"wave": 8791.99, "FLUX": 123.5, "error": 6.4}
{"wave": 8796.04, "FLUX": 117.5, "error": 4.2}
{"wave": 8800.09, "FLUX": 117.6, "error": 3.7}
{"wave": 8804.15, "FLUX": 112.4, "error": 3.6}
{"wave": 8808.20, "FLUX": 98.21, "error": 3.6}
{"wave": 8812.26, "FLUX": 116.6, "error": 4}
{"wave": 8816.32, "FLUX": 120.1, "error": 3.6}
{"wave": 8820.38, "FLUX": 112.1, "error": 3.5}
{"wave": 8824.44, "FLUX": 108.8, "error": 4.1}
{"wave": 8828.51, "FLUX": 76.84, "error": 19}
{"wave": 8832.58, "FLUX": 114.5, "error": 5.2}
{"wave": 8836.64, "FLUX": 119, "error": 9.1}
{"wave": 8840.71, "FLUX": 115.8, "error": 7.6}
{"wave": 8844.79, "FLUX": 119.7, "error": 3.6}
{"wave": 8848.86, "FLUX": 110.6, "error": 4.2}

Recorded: 2.0 angstrom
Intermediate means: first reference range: 119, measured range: 108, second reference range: 111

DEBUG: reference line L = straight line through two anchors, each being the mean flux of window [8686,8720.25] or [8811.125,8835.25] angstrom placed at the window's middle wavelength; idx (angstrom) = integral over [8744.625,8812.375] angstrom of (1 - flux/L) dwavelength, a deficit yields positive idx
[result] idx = -1.44 angstrom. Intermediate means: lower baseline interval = 116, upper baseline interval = 108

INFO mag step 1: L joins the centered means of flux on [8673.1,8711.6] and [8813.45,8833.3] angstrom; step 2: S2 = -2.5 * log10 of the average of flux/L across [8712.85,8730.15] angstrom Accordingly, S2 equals -0.046 mag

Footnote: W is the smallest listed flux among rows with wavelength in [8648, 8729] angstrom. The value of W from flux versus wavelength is 80.39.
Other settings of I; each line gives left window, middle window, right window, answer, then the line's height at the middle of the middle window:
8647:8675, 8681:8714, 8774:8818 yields -2.00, 110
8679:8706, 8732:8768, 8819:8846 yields 0.67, 114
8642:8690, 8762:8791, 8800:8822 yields -0.19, 112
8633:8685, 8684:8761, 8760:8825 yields -2.16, 113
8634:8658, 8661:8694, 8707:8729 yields 0.86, 116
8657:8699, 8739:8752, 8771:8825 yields -0.13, 114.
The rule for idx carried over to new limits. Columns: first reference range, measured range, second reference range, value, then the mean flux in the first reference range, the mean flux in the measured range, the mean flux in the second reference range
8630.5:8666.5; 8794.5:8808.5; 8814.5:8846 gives -0.3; 109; 113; 111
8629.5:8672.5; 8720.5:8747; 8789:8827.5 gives -0.8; 111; 115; 113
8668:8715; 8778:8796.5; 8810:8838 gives -1.2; 117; 119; 109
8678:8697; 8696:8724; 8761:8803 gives 0.3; 118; 116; 114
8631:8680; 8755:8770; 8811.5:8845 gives 0.3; 111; 109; 111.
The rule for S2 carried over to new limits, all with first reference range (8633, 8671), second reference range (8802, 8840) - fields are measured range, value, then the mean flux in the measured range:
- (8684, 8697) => -0.09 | 118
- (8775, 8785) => -0.07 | 116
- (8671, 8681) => -0.10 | 119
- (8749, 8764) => -0.03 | 112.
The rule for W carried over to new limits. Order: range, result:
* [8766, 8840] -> 76.84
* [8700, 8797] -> 98.52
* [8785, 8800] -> 117.5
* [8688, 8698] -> 113.7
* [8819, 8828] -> 108.8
